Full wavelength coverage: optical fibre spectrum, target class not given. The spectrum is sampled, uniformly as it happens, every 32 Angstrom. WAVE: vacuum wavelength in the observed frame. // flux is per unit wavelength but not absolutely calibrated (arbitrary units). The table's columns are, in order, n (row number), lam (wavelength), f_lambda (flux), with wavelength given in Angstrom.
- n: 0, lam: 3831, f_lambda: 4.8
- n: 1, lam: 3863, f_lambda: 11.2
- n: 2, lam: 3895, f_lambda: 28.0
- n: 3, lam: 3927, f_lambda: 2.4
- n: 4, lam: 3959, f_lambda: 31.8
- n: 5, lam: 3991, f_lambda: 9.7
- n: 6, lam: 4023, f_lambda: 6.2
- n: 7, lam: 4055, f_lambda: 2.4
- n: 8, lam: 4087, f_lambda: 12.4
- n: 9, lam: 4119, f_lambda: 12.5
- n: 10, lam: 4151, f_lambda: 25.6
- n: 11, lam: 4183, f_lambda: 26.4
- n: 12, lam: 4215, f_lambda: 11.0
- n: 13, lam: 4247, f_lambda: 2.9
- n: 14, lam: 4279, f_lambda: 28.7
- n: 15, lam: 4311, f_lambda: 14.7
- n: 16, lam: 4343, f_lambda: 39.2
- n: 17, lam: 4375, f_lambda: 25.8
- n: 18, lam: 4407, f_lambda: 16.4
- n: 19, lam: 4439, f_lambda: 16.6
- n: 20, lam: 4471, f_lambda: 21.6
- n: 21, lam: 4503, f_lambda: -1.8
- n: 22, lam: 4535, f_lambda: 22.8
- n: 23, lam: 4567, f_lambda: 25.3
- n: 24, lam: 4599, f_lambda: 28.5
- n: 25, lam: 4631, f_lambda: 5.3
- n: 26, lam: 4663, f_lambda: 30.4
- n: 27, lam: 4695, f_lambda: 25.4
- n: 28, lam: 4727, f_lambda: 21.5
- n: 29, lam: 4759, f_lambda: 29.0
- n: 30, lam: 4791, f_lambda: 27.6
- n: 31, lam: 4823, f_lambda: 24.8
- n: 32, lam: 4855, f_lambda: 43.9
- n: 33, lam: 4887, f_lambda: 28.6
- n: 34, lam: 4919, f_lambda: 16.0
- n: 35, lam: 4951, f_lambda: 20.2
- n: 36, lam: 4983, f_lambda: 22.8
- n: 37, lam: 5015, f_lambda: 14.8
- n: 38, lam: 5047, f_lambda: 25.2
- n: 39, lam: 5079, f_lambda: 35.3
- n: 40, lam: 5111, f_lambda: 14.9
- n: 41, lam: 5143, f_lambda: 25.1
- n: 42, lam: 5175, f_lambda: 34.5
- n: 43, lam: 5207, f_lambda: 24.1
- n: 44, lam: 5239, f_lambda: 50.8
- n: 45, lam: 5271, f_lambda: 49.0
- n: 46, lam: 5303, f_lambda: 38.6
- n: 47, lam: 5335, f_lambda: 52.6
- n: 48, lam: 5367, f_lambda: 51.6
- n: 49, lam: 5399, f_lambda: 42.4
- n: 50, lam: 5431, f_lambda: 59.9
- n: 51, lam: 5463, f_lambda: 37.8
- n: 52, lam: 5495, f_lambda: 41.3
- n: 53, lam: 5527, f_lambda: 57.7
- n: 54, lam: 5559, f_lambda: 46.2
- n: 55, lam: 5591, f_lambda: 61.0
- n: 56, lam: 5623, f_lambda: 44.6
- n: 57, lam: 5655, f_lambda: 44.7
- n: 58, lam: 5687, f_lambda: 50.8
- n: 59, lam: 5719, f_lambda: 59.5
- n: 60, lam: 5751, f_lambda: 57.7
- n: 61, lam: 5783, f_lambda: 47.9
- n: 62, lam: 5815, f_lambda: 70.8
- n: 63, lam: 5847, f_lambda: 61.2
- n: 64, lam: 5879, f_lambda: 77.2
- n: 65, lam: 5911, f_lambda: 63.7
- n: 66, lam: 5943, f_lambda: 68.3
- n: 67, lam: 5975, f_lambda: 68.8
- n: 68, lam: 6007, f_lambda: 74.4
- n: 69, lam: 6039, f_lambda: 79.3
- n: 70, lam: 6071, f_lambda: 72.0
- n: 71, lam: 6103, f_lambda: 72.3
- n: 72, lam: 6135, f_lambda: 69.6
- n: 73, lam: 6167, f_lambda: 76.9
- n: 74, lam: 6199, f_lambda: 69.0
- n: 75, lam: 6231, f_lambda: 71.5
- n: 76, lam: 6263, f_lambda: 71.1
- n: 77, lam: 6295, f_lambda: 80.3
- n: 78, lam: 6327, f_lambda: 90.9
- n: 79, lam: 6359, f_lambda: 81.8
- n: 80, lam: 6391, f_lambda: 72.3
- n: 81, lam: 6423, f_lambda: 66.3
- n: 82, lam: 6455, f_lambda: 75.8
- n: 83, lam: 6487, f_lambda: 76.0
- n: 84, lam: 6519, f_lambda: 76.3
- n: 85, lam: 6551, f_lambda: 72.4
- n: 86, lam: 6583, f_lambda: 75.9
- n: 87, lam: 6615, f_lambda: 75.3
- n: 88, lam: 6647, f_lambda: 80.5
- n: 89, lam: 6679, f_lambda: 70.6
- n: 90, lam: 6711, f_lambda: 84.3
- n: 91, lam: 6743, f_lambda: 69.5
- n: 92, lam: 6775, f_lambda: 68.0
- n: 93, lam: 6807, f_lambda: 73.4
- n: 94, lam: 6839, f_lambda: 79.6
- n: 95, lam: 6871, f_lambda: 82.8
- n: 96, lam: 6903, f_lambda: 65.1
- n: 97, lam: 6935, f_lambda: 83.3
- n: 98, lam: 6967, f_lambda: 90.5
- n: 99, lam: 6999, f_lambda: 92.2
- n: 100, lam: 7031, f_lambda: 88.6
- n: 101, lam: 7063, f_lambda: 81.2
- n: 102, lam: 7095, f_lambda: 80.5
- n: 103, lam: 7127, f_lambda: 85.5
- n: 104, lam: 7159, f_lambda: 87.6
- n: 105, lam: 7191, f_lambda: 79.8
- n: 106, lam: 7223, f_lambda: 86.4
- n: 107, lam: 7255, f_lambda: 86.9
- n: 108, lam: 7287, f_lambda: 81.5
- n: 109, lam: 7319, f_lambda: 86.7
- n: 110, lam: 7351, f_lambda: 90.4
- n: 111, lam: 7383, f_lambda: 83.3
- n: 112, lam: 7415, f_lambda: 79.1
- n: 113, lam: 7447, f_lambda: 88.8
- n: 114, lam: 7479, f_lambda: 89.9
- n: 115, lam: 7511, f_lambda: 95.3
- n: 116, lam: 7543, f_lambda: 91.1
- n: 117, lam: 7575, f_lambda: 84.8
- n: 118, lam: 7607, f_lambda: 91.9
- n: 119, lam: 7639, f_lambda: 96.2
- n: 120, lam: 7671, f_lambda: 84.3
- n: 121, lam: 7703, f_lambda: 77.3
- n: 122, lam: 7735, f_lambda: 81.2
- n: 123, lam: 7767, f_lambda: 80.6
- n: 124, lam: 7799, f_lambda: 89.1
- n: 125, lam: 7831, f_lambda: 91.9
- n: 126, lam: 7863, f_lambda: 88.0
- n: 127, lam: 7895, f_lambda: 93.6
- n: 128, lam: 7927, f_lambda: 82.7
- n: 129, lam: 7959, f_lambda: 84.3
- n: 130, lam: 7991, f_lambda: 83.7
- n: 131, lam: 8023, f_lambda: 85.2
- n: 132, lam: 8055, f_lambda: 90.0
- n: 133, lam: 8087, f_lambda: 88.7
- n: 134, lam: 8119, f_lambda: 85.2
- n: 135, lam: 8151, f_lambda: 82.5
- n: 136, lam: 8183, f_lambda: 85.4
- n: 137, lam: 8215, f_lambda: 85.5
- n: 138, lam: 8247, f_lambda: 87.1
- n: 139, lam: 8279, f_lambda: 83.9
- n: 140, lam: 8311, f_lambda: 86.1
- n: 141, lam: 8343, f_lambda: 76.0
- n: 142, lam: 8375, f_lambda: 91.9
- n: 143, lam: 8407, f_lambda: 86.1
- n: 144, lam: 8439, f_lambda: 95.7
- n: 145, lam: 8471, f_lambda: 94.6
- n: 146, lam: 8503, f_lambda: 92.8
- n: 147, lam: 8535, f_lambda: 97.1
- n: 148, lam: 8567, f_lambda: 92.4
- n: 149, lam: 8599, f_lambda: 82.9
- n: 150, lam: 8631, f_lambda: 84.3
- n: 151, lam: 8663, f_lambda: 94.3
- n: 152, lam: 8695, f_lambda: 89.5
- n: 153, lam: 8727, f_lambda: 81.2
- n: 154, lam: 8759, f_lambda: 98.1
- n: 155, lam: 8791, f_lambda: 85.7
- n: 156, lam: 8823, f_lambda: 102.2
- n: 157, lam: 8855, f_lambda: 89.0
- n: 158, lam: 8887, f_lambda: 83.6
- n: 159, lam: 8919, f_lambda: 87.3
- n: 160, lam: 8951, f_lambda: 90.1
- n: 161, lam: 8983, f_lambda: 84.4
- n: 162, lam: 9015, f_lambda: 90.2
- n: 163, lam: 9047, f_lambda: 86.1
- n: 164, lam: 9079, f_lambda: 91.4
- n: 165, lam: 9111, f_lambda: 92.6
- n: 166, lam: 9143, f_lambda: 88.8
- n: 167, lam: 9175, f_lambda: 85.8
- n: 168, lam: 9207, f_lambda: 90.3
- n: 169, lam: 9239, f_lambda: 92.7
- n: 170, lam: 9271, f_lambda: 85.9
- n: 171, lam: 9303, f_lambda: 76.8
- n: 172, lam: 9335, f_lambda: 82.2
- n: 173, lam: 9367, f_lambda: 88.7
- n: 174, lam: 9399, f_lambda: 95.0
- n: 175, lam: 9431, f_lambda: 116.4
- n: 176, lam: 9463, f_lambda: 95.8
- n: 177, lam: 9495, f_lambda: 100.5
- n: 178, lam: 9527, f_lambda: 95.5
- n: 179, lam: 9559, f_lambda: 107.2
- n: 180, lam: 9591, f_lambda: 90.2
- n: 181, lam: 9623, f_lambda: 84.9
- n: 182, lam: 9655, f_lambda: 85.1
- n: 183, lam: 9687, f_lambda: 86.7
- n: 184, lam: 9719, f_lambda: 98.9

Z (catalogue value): 0.311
